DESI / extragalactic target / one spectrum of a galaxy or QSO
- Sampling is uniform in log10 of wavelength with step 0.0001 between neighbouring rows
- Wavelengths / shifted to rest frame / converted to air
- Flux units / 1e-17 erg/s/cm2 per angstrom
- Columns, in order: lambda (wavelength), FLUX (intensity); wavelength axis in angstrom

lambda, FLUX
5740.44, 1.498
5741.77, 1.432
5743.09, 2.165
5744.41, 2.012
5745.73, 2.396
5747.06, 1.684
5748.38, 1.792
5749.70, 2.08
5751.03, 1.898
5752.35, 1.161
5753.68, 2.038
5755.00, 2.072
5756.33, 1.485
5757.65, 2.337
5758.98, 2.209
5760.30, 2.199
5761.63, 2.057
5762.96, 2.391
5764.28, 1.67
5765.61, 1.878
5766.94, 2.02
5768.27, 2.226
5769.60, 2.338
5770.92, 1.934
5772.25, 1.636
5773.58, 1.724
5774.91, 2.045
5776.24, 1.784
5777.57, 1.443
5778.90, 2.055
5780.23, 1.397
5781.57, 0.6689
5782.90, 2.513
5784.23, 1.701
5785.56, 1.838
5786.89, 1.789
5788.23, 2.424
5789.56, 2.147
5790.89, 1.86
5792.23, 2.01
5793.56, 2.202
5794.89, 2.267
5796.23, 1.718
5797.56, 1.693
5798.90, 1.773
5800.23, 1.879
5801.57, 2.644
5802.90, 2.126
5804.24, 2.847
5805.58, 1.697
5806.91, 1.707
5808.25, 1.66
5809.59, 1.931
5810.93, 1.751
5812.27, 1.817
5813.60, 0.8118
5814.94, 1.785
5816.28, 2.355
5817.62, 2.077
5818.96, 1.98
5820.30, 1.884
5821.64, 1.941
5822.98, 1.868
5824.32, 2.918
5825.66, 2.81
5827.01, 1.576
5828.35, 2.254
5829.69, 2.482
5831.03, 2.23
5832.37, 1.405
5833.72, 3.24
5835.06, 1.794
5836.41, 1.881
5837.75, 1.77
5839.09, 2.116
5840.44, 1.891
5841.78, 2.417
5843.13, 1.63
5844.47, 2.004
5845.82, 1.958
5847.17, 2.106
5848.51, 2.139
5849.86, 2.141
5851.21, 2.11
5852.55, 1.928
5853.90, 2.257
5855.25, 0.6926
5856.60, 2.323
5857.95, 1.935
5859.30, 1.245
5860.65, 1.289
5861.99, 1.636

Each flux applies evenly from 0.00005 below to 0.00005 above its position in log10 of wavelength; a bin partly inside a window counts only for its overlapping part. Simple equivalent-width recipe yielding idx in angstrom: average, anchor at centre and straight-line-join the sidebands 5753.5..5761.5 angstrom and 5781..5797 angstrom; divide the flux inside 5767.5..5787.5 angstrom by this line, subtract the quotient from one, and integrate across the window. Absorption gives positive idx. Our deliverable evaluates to 1.76 angstrom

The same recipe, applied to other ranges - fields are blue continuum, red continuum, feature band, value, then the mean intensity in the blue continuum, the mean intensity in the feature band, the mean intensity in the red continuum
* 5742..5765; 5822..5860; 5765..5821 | 2.6 angstrom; 1.97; 1.91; 2.04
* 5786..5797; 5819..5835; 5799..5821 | 2.1 angstrom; 2.04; 1.93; 2.21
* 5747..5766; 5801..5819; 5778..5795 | 0.4 angstrom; 1.94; 1.9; 1.94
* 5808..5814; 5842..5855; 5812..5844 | -4.4 angstrom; 1.63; 2.04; 2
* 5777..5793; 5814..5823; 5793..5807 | -1.3 angstrom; 1.83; 2.06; 1.96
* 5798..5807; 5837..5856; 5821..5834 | -1.5 angstrom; 2.11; 2.24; 1.94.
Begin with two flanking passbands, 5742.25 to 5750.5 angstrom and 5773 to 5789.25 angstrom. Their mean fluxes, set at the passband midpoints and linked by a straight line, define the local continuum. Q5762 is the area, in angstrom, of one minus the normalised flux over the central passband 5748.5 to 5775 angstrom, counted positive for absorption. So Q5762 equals -0.8 angstrom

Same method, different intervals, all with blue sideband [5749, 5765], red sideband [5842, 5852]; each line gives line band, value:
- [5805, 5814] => 1.6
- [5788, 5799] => -0.1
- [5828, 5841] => -0.5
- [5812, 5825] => 0.4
